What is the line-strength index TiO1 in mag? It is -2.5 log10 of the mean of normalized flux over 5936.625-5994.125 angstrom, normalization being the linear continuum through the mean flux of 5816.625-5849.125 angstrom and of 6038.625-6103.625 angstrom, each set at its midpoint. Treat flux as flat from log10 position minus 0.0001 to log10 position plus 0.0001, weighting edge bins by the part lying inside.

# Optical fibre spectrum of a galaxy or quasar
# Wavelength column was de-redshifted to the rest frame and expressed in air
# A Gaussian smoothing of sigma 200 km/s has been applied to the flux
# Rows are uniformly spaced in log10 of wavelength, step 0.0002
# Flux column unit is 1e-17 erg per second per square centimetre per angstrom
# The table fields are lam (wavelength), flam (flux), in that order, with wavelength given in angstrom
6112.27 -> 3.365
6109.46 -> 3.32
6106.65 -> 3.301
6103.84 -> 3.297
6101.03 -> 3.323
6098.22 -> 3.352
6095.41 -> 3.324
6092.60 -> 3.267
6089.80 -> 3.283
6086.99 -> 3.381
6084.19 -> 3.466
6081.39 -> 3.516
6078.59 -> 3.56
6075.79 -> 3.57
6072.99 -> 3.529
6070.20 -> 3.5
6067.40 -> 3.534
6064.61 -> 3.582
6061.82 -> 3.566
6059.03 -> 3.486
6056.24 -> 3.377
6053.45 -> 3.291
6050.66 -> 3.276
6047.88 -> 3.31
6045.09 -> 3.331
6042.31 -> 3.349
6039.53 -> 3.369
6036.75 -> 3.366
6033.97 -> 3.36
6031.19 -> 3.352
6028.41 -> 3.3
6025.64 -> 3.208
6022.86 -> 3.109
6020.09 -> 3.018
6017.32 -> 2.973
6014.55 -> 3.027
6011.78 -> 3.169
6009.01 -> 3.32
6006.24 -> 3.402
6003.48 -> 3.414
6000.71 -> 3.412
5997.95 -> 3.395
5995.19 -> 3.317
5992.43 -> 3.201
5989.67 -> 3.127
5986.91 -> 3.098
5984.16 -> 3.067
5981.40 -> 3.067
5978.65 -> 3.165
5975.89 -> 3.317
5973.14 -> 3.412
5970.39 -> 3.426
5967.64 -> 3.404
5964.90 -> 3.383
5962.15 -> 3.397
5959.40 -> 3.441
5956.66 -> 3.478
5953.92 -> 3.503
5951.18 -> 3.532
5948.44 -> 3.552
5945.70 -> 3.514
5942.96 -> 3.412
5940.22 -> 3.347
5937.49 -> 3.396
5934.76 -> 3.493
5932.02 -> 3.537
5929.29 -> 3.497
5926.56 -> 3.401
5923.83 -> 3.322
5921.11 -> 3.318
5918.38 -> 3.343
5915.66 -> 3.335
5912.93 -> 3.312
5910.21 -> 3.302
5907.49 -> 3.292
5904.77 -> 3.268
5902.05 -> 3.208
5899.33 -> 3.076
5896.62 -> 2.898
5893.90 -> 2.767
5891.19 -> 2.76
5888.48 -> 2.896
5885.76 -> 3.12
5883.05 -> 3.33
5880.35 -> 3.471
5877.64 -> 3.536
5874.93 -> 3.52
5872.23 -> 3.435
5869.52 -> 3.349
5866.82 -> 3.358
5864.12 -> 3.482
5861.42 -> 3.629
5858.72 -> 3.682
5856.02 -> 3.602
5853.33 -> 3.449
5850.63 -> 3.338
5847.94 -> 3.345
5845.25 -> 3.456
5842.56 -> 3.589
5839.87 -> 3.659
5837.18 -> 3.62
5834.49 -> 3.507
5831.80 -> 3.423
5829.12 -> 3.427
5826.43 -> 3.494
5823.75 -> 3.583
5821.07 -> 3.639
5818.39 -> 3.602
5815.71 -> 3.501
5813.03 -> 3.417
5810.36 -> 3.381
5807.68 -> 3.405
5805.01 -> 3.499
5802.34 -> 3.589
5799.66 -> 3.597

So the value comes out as 0.039 mag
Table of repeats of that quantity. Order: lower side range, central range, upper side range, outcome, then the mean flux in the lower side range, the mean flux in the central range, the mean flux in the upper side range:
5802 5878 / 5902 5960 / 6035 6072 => 0.02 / 3.5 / 3.4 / 3.41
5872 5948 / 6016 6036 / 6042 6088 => 0.07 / 3.29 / 3.19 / 3.45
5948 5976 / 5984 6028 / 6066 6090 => 0.08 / 3.44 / 3.21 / 3.49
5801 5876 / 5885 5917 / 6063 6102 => 0.13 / 3.5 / 3.1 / 3.44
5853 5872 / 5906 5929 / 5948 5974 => 0.04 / 3.51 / 3.34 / 3.45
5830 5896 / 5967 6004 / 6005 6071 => 0.02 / 3.38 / 3.27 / 3.31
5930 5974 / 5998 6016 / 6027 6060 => 0.03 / 3.45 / 3.3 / 3.35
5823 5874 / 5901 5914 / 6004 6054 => 0.04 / 3.5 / 3.28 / 3.25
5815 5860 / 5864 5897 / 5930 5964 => 0.09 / 3.52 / 3.22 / 3.47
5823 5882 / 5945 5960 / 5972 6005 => -0.06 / 3.5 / 3.51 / 3.25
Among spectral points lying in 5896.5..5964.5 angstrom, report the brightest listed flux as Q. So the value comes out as 3.552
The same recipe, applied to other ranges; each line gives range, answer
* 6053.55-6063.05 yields 3.566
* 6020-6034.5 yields 3.36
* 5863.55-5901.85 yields 3.536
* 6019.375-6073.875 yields 3.582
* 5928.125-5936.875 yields 3.537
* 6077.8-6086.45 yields 3.56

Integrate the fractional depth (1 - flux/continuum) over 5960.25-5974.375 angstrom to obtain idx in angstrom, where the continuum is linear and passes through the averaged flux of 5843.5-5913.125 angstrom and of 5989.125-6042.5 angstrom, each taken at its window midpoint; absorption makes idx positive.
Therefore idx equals -0.6 angstrom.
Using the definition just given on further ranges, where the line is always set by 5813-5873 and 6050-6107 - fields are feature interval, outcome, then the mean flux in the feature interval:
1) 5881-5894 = 1.7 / 3.02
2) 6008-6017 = 0.8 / 3.14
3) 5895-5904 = 1.1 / 3.06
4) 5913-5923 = 0.4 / 3.33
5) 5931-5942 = 0.1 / 3.44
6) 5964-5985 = 1.1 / 3.28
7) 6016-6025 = 1.0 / 3.05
